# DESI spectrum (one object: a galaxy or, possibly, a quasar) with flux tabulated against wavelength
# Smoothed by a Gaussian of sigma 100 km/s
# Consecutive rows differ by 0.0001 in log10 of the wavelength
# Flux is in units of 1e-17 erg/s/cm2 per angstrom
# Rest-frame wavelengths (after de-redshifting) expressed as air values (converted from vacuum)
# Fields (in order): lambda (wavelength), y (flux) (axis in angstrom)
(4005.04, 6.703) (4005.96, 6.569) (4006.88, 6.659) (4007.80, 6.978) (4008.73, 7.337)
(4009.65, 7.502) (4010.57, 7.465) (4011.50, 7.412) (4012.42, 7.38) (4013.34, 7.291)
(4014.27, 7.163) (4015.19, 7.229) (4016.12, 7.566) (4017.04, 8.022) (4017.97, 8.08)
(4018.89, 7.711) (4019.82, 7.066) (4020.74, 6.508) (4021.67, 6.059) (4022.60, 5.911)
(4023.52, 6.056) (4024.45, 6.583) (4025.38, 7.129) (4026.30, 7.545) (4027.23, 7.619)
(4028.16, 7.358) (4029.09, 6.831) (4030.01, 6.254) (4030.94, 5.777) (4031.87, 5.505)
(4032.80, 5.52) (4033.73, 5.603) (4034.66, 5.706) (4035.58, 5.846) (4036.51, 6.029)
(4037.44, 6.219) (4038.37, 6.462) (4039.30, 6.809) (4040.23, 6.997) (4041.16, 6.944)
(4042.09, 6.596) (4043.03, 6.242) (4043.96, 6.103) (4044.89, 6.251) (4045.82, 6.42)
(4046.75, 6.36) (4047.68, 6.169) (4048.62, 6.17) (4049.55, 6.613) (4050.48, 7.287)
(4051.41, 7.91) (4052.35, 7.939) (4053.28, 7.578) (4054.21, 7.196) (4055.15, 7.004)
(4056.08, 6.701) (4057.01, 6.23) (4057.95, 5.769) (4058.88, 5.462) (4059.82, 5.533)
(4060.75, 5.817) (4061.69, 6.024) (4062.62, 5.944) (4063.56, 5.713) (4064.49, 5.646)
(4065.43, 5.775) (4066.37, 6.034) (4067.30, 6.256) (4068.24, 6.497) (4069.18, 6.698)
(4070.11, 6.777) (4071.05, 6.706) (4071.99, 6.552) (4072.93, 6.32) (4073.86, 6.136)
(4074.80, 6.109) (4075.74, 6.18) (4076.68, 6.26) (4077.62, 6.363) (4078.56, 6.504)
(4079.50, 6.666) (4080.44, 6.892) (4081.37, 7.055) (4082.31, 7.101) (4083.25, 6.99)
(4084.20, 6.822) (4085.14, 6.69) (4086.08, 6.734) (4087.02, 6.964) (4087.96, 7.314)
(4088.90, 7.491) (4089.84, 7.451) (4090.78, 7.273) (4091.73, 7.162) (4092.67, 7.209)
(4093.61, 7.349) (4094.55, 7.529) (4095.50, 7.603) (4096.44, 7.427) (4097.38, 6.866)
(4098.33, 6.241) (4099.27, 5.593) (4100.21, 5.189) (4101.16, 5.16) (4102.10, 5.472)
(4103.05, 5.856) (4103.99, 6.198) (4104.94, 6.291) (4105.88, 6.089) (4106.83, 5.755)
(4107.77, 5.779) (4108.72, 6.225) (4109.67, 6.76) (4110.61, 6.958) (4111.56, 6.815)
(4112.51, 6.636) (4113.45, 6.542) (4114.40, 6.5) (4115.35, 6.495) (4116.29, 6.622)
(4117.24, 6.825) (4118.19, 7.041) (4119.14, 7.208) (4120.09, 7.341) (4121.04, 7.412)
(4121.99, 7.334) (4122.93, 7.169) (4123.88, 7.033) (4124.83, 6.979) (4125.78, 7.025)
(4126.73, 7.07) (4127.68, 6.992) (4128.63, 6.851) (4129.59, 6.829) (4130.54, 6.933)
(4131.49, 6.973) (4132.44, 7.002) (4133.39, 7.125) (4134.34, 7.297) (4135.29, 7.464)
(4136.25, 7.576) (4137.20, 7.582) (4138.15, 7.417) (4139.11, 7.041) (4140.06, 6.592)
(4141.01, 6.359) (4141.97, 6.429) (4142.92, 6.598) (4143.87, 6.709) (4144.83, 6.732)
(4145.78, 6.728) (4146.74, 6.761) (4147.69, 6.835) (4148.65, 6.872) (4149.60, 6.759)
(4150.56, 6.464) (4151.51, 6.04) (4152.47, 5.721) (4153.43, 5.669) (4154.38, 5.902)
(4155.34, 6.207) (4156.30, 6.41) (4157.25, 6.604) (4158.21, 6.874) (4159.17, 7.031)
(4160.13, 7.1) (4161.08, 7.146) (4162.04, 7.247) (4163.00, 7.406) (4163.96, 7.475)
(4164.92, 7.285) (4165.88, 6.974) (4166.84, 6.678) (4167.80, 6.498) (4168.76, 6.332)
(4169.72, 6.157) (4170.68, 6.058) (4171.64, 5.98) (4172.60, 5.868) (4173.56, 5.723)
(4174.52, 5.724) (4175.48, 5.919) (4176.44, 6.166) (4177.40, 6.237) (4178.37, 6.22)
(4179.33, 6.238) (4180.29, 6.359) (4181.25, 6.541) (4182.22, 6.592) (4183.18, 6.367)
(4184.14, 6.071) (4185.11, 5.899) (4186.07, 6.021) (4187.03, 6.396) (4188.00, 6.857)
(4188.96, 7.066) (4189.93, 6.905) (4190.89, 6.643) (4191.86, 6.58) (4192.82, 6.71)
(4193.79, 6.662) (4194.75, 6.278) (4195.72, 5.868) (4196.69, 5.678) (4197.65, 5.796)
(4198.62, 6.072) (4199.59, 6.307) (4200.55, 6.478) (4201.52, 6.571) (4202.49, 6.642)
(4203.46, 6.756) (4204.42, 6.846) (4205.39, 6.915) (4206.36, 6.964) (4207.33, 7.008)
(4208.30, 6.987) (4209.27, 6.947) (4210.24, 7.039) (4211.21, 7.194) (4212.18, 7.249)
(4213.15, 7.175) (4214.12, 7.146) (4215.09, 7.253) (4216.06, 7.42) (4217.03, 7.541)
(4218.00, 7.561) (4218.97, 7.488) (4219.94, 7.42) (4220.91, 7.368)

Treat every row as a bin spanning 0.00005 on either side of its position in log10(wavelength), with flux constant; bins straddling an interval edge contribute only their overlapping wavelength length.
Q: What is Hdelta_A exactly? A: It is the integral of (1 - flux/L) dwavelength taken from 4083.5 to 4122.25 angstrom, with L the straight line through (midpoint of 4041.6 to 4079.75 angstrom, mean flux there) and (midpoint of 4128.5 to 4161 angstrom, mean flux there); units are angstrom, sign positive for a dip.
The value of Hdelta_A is -0.6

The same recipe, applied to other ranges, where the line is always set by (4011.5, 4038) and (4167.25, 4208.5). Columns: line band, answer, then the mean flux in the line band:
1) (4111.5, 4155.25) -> -2.3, 6.83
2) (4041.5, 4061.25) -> 0.3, 6.54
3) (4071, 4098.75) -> -1.2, 6.87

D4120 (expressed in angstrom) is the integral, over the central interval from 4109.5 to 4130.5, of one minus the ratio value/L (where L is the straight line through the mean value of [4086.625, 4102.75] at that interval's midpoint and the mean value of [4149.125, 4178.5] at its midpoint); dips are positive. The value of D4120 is -0.88 angstrom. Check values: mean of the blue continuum 6.77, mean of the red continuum 6.45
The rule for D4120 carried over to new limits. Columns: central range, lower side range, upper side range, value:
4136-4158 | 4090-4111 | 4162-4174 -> -0.22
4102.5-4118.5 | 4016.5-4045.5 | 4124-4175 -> 0.58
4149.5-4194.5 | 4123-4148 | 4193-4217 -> 2.51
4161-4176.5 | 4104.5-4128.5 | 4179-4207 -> 0.13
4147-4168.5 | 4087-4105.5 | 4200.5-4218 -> 0.57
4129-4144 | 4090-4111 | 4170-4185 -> -1.64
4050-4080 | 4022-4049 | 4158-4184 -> -0.08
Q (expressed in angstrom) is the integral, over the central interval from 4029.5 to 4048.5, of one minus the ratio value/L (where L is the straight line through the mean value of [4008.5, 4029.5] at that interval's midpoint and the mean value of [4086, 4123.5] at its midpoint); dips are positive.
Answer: 2.3 angstrom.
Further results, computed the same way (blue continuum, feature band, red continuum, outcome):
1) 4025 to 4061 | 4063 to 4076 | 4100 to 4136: 0.6 angstrom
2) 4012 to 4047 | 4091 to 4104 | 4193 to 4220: 0.4 angstrom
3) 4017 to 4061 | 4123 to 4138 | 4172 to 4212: -1.5 angstrom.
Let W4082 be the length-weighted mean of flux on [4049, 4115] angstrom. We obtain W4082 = 6.54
